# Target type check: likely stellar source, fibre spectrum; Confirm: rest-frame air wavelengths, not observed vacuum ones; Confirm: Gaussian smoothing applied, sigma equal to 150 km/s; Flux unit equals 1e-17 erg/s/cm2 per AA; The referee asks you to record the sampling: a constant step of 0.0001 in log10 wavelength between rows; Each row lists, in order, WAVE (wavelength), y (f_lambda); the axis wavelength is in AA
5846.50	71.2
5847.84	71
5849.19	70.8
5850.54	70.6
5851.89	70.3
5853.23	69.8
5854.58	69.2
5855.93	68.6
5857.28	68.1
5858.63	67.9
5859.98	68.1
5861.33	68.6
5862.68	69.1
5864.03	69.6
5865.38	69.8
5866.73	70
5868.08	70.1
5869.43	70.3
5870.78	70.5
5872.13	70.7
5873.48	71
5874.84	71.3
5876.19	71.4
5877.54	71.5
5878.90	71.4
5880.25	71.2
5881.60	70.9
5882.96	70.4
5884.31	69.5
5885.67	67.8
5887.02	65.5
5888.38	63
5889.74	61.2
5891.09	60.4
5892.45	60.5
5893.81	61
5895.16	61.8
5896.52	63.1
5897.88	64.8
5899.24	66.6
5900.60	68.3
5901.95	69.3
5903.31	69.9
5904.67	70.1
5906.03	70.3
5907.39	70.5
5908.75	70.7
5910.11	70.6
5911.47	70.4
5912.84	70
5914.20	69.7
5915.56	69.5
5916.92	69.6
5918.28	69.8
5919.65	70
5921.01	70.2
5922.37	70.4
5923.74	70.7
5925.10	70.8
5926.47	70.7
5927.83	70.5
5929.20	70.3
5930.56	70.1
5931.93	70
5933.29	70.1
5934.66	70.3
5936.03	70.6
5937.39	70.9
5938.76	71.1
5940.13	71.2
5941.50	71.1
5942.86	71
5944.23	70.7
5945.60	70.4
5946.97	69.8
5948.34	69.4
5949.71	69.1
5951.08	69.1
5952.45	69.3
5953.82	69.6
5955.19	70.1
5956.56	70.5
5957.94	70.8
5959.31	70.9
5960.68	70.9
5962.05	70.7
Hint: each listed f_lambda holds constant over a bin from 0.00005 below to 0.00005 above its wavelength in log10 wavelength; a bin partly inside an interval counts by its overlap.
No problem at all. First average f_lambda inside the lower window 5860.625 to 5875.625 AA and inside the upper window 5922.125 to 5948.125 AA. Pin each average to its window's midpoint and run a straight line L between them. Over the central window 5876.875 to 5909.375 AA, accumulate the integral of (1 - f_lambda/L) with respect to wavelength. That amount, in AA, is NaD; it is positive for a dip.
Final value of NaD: 1.5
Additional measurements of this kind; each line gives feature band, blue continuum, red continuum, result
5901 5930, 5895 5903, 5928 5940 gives -0.87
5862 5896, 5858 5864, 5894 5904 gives -0.30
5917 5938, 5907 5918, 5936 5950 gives 0.00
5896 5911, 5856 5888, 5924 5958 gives 0.28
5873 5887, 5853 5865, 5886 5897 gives -1.27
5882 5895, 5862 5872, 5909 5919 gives 1.04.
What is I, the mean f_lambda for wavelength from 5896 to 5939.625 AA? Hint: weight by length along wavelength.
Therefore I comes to 69.7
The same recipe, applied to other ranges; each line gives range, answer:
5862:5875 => 70.2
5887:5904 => 64.2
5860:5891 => 69.1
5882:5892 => 65.4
